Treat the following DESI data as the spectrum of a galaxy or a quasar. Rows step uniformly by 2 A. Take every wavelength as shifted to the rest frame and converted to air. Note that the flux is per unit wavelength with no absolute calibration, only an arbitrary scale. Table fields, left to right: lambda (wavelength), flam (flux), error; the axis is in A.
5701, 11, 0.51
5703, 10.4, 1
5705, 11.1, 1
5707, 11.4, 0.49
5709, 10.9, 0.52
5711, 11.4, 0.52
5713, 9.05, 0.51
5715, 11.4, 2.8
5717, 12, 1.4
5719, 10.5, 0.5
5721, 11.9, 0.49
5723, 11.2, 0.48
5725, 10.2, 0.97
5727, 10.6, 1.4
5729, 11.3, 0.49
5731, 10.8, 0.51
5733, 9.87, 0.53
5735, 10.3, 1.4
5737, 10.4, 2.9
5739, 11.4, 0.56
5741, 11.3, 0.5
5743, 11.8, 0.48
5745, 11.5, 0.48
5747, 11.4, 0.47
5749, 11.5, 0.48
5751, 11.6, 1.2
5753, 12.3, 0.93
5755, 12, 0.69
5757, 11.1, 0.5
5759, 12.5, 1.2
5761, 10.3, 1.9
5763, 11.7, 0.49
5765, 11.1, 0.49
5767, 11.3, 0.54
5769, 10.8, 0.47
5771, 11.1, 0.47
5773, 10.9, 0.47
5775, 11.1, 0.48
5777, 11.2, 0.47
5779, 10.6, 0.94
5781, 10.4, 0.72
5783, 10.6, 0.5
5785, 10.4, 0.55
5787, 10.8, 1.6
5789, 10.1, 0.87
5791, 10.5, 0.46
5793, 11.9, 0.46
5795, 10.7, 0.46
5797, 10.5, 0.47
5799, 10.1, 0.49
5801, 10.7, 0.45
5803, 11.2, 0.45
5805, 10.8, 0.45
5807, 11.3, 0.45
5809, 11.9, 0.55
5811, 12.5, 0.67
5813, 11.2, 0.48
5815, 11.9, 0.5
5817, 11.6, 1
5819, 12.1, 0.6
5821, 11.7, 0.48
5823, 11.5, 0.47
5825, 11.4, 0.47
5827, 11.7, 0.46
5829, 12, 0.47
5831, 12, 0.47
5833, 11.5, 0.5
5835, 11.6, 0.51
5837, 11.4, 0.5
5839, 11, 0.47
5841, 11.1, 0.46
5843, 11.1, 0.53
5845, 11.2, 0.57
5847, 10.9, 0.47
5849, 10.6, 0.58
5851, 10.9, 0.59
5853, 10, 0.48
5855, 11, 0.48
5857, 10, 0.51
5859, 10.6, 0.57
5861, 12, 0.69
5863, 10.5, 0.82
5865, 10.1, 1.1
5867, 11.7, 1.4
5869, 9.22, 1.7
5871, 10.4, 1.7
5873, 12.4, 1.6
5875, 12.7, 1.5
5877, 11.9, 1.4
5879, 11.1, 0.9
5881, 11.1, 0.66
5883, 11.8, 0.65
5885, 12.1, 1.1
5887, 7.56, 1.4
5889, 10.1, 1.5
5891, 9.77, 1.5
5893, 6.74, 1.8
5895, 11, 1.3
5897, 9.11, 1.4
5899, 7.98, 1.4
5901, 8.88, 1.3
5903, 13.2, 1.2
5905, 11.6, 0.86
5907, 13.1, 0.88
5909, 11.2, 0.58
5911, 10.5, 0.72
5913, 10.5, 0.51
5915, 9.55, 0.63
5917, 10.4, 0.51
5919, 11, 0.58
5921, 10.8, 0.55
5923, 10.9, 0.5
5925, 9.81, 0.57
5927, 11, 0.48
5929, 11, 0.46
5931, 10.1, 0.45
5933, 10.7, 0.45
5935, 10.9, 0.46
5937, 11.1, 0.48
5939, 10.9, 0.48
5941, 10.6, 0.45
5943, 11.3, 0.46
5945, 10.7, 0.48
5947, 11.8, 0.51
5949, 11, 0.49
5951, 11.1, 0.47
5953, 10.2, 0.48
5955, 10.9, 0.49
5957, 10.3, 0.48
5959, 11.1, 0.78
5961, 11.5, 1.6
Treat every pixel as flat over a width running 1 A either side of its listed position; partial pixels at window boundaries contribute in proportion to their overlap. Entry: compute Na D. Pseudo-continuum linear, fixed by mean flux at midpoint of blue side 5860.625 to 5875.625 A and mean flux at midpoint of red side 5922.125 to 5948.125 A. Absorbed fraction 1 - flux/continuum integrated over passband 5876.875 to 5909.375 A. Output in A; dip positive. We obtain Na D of 1.6 A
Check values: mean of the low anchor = 11.1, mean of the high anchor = 10.8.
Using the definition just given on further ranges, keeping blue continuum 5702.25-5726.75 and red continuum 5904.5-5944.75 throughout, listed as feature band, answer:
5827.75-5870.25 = -0.4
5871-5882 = -0.9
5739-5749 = -0.5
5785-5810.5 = 0.0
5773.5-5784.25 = 0.1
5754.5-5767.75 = -0.6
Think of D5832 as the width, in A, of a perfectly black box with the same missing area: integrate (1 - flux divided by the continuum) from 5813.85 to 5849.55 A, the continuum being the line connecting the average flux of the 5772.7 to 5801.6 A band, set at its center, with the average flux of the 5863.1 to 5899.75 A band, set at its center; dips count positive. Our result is -3.10 A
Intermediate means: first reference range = 10.7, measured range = 11.5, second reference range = 10.4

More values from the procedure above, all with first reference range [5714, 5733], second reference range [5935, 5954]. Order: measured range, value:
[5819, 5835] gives -1.02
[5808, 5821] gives -1.00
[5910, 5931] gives 0.85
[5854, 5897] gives 1.43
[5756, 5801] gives 0.52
